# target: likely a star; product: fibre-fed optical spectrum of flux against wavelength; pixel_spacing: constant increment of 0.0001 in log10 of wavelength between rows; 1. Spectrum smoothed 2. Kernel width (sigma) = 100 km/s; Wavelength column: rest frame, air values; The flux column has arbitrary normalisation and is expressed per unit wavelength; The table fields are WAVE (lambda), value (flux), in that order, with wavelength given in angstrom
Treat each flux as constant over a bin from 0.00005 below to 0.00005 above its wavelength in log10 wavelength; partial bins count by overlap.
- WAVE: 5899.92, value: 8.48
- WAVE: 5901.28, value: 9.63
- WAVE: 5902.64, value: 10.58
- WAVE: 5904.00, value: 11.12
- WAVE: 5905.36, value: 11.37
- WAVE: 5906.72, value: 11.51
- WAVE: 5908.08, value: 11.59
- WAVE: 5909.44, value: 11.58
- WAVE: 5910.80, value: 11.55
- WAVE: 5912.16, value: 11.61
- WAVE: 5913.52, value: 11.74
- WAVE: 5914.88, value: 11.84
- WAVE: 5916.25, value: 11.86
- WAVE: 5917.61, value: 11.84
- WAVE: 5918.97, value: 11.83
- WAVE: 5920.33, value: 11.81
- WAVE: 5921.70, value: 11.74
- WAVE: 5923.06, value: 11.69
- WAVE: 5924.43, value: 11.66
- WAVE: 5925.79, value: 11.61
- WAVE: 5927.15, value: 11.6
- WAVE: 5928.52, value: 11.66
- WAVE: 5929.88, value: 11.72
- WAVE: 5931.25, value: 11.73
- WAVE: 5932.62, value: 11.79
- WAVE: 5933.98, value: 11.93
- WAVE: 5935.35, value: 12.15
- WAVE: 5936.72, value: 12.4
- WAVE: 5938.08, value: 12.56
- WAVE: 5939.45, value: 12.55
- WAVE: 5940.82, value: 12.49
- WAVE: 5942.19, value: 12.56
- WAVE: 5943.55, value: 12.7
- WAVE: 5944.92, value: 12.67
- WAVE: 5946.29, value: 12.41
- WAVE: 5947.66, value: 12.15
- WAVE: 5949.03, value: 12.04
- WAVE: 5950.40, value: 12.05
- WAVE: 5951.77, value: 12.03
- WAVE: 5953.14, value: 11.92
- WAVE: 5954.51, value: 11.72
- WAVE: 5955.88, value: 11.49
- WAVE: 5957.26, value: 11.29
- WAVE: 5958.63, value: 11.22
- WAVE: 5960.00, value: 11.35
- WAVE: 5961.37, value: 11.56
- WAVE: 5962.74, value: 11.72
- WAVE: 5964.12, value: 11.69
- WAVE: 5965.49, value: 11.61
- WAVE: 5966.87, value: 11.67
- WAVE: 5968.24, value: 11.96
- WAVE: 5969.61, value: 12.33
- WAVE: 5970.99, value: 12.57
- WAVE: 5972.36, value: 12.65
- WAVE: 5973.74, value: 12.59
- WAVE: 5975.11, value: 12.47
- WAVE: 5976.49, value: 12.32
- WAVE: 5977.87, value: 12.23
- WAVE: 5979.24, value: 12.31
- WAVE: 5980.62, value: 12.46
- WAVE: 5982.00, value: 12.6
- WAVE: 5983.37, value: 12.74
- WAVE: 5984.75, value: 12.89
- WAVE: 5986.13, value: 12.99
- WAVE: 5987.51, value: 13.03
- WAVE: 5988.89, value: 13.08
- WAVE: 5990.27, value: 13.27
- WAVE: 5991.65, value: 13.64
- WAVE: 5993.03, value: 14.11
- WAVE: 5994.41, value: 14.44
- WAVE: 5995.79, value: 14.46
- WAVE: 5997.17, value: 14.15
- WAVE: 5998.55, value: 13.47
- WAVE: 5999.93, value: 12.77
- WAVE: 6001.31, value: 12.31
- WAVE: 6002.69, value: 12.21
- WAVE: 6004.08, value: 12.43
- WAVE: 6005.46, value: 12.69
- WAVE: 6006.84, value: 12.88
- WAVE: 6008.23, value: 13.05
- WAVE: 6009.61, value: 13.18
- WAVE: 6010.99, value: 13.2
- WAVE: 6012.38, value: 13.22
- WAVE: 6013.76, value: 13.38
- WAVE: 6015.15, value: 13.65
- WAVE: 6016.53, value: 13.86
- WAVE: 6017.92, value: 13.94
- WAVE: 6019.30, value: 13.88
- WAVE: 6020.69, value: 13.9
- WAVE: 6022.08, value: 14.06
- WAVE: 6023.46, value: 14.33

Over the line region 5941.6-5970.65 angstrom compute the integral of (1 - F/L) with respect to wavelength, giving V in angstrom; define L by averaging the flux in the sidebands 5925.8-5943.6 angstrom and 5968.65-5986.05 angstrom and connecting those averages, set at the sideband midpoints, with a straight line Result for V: 0.9 angstrom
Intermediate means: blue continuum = 12.1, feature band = 11.9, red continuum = 12.5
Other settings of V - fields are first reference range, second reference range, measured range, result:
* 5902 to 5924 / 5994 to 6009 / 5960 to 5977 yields 0.7 angstrom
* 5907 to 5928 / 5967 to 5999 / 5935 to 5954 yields -0.2 angstrom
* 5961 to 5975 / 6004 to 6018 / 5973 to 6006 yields -0.9 angstrom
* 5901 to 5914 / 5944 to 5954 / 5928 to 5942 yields -0.3 angstrom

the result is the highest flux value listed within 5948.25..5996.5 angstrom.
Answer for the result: 14.46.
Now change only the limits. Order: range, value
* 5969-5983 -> 12.65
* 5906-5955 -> 12.7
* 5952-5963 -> 11.92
